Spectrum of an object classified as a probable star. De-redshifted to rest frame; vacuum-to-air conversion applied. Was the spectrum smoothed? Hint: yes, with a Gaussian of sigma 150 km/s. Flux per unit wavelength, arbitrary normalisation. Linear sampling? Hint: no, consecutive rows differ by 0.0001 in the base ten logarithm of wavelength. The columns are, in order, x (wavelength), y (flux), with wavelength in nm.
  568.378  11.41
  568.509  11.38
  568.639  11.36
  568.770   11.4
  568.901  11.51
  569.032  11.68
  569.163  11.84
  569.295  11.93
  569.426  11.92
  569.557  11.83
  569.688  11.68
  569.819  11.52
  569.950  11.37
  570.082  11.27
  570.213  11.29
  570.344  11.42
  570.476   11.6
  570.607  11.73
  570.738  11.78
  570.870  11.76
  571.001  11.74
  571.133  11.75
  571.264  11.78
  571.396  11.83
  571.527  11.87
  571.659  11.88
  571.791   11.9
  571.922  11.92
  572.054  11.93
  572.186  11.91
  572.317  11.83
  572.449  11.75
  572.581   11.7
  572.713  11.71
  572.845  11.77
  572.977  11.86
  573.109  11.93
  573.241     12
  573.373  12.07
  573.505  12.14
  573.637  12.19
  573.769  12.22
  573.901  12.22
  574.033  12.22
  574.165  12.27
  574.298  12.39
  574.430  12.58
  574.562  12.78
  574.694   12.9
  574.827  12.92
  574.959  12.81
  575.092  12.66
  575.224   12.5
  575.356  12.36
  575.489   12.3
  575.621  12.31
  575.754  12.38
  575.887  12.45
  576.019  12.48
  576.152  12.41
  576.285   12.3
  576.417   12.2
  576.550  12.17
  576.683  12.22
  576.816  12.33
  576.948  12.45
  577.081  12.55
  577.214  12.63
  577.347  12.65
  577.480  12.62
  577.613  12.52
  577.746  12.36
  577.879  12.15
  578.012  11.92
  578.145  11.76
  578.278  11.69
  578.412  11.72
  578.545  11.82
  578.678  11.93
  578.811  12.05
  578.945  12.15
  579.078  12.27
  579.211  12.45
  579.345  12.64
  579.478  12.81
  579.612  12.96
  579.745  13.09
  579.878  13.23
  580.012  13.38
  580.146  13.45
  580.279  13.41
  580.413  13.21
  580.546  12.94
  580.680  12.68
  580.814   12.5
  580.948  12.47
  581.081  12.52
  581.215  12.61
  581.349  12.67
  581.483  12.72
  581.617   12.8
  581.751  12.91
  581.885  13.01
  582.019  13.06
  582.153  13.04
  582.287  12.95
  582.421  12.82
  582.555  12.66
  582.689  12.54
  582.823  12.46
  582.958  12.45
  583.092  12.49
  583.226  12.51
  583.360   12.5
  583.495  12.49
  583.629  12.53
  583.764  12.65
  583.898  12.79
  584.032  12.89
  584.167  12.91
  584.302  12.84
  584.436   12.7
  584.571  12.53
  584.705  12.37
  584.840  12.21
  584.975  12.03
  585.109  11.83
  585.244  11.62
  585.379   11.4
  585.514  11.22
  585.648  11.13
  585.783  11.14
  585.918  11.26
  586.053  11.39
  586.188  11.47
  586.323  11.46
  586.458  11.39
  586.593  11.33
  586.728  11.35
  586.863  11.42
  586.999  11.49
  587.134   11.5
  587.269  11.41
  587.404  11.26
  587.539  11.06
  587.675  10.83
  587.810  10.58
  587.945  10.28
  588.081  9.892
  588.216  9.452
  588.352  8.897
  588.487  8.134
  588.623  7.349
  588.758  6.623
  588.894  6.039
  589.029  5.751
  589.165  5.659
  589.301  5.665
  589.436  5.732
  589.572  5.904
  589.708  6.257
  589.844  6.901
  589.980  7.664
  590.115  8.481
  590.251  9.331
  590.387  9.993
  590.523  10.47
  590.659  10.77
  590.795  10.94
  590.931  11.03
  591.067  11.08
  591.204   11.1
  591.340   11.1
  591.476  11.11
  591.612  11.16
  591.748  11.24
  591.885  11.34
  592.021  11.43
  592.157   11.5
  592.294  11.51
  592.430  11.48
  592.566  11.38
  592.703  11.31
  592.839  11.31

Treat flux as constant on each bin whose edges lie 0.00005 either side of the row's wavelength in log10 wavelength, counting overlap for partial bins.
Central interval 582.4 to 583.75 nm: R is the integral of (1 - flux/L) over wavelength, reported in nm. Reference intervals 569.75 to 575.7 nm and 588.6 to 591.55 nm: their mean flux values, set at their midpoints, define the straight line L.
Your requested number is -0.36 nm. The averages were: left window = 12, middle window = 12.5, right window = 8.43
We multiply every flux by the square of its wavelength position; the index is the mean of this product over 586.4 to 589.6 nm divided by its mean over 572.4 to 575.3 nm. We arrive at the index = 0.78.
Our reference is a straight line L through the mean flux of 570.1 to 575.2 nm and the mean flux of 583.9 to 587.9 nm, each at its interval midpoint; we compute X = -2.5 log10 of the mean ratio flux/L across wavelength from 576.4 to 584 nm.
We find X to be -0.07 mag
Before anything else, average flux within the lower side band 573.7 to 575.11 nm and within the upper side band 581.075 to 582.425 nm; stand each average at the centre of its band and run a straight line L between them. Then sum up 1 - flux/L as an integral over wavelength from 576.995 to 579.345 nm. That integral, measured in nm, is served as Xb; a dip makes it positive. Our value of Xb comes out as 0.09 nm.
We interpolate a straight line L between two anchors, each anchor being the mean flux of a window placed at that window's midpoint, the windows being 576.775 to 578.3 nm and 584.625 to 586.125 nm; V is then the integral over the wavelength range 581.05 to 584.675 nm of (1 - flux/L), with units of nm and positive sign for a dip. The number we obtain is -0.264 nm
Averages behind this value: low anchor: 12.3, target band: 12.7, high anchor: 11.6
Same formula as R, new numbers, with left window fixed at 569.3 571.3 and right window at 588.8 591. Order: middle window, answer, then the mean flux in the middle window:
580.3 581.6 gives -0.422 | 12.7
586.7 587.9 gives -0.399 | 11.2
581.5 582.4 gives -0.337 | 12.9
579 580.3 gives -0.408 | 13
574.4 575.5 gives -0.196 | 12.7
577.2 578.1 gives -0.188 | 12.4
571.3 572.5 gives -0.056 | 11.9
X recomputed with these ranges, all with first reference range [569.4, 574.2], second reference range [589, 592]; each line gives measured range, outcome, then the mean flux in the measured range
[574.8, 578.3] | -0.11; 12.4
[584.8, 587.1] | -0.17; 11.5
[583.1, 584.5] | -0.25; 12.7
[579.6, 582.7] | -0.23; 12.9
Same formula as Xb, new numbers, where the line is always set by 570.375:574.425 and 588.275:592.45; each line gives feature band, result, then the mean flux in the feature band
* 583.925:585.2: -0.32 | 12.5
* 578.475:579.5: -0.13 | 12.2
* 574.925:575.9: -0.09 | 12.5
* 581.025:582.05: -0.23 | 12.8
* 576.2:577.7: -0.16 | 12.4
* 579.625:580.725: -0.26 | 13.2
